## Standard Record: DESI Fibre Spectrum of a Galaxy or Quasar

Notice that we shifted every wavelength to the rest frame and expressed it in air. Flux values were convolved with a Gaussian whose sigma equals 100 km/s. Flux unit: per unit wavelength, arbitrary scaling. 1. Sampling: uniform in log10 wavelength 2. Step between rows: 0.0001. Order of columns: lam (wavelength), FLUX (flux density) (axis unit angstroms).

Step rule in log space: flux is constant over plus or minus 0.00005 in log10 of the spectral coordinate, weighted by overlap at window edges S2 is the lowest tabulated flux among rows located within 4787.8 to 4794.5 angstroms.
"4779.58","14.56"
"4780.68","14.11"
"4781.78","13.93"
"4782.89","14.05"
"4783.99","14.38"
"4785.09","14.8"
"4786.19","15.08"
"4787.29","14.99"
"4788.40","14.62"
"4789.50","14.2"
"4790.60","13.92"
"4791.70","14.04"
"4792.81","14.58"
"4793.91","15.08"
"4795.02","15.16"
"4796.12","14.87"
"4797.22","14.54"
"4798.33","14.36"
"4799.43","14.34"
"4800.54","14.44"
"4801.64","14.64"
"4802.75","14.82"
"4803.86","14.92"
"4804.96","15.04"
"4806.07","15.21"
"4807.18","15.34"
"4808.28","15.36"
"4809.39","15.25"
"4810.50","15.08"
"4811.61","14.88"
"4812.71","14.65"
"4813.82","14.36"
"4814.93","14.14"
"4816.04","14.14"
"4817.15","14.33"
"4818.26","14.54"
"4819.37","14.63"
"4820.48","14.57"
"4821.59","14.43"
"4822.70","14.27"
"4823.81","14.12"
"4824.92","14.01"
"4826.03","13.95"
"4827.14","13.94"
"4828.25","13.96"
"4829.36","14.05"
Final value 13.92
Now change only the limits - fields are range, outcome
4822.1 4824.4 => 14.12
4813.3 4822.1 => 14.14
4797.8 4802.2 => 14.34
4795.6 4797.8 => 14.54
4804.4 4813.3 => 14.65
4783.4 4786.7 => 14.38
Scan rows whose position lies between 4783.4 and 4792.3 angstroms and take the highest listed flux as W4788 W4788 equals 15.08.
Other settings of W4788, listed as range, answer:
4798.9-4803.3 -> 14.82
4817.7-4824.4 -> 14.63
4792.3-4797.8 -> 15.16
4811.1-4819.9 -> 14.88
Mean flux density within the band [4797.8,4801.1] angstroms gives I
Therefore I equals 14.4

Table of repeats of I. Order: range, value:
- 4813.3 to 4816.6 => 14.2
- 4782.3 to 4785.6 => 14.4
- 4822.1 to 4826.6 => 14.1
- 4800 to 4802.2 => 14.5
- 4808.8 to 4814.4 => 14.8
